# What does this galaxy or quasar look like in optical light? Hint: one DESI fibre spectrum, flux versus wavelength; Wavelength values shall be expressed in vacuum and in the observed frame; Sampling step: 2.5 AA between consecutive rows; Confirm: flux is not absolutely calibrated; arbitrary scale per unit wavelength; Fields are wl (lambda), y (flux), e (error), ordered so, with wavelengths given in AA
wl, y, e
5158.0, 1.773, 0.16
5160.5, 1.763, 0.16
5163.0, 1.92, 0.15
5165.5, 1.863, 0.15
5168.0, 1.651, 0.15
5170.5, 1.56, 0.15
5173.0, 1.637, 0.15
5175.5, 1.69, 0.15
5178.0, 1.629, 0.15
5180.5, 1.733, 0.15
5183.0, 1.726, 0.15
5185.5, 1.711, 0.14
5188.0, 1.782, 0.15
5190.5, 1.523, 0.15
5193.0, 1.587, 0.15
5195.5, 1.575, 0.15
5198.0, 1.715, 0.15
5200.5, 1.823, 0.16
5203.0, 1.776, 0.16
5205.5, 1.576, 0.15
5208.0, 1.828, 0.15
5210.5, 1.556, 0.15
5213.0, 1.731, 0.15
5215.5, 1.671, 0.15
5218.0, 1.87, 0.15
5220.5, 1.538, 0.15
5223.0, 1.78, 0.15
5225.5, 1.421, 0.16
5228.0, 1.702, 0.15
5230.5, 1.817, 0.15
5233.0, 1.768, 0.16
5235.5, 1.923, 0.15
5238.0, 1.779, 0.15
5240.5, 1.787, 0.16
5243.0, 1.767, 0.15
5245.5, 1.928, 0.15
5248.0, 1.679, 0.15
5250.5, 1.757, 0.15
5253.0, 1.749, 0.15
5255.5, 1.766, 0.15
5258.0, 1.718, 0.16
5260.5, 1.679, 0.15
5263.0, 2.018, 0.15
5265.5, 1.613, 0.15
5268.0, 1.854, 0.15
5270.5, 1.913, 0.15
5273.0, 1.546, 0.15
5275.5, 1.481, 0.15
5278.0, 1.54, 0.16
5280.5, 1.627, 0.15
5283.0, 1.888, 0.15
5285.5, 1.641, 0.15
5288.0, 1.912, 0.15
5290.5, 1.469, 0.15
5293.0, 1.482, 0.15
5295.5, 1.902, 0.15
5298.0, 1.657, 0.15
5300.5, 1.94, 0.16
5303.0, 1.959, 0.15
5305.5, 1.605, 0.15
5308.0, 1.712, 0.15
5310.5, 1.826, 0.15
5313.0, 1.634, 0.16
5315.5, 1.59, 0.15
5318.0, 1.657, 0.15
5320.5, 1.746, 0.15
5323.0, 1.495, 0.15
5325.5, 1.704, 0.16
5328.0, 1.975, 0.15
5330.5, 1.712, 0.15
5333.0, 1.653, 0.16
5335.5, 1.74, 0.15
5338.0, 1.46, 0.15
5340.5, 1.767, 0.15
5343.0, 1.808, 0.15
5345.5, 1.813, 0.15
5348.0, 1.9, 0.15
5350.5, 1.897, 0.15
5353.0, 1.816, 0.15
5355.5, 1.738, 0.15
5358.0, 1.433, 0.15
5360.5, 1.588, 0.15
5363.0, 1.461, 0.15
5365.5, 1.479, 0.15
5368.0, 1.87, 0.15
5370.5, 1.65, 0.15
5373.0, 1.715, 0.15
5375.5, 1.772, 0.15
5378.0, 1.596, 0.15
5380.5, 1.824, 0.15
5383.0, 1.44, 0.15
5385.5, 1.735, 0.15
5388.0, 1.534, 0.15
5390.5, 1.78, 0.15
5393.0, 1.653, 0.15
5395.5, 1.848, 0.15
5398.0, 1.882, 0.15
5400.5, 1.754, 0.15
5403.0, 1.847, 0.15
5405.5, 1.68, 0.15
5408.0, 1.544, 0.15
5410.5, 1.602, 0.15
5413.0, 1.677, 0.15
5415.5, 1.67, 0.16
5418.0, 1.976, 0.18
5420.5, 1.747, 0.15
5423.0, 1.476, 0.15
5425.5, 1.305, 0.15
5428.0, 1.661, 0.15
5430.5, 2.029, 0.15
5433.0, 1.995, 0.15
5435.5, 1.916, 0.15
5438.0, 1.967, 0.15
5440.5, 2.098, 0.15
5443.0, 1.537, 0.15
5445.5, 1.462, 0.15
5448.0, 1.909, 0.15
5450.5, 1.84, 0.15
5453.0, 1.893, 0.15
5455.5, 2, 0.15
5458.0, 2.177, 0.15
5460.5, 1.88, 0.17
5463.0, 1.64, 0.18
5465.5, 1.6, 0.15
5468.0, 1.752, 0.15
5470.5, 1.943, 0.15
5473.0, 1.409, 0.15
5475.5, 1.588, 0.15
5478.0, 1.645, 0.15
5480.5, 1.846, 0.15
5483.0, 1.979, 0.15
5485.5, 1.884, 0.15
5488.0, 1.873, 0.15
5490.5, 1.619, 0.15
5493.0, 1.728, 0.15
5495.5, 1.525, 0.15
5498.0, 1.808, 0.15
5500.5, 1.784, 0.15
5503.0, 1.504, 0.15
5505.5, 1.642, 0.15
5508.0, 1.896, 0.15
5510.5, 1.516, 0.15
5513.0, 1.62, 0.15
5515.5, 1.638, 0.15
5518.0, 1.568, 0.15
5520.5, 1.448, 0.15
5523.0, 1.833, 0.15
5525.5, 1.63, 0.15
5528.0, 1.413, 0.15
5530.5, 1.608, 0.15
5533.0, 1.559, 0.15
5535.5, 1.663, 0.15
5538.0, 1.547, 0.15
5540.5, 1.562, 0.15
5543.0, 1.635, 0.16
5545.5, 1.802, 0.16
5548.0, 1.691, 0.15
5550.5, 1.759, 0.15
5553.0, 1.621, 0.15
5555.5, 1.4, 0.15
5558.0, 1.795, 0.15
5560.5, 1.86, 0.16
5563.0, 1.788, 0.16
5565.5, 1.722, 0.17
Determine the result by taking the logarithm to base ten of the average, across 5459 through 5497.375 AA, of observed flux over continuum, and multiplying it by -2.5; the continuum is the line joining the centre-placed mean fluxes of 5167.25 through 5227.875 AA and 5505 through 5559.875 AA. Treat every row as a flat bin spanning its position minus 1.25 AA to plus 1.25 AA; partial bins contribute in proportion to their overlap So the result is -0.06 mag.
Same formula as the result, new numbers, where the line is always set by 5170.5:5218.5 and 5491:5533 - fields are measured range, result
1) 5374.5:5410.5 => -0.03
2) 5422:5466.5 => -0.10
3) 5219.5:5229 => 0.05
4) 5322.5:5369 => -0.03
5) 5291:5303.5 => -0.06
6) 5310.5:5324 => 0.01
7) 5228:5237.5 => -0.08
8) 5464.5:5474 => -0.03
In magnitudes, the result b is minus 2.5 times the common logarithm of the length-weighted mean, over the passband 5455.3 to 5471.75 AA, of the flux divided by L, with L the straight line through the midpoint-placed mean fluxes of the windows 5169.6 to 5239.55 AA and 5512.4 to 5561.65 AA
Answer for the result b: -0.125 mag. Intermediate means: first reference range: 1.69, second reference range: 1.63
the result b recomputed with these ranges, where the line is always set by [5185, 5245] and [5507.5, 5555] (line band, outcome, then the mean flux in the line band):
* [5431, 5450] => -0.124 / 1.85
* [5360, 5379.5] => 0.015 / 1.65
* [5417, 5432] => -0.030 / 1.7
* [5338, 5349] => -0.065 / 1.78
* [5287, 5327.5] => -0.015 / 1.71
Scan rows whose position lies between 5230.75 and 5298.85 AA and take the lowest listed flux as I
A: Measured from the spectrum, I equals 1.469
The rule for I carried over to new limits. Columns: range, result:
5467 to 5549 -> 1.409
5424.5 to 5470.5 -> 1.305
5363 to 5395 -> 1.44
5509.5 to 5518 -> 1.516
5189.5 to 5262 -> 1.421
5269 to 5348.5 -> 1.46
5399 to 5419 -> 1.544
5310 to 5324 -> 1.495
